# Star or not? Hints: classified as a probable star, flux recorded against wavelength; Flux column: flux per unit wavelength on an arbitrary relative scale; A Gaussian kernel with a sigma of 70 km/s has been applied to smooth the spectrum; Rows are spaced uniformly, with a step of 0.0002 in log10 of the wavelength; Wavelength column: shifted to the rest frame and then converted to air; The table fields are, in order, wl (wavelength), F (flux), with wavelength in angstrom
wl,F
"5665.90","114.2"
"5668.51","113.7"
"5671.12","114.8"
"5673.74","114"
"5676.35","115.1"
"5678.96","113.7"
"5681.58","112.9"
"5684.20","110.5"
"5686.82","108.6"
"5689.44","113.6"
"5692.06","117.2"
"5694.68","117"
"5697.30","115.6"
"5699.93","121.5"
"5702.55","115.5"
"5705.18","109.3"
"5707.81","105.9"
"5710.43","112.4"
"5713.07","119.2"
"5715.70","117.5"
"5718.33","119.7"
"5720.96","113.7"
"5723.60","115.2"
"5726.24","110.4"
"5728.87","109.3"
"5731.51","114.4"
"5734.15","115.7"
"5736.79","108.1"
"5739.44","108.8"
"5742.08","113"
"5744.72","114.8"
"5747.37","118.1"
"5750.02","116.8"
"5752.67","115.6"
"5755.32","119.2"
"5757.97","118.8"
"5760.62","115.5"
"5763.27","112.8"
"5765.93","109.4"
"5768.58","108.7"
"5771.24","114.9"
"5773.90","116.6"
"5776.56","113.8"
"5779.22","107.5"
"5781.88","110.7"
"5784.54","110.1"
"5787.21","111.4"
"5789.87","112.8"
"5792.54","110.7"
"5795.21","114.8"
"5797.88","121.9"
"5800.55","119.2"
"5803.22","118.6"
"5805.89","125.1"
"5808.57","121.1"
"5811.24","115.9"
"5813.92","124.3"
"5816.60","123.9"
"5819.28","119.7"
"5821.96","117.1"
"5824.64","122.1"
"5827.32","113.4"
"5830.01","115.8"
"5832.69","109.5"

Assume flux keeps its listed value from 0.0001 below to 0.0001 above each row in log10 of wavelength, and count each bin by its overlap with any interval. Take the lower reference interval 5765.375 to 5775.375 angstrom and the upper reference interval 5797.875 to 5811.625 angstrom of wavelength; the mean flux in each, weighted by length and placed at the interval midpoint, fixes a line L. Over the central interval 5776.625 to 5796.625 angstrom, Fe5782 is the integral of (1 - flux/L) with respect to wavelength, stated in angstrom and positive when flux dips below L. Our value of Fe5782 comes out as 0.9 angstrom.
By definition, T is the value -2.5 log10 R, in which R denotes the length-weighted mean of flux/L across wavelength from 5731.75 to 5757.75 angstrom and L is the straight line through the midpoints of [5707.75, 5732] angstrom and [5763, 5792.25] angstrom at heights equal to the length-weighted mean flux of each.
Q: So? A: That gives -0.01 mag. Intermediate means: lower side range 114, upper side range 112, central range 115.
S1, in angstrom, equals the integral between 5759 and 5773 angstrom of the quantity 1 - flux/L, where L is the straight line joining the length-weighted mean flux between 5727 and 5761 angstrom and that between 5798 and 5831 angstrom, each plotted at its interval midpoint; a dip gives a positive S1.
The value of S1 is 0.43 angstrom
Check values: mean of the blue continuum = 114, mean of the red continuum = 120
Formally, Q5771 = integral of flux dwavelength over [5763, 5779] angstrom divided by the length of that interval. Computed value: 112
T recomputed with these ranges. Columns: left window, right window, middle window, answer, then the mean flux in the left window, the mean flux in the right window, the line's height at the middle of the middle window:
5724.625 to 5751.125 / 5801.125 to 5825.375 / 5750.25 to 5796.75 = 0.03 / 113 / 121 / 117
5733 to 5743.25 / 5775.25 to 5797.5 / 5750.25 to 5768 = -0.03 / 111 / 112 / 112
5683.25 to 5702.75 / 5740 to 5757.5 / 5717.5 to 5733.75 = 0.02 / 115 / 116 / 116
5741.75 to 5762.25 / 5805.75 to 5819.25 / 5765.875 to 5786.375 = 0.07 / 117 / 122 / 119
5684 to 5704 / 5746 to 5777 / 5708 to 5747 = 0.01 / 115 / 115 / 115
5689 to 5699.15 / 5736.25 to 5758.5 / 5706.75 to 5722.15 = 0.01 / 116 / 115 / 116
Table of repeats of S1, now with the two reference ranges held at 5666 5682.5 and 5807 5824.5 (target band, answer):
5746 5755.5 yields 0.03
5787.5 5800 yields 0.47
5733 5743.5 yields 0.50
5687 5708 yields 0.09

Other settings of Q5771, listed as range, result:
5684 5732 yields 114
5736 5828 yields 116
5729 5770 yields 114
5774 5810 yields 115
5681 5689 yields 111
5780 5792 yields 111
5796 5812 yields 120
